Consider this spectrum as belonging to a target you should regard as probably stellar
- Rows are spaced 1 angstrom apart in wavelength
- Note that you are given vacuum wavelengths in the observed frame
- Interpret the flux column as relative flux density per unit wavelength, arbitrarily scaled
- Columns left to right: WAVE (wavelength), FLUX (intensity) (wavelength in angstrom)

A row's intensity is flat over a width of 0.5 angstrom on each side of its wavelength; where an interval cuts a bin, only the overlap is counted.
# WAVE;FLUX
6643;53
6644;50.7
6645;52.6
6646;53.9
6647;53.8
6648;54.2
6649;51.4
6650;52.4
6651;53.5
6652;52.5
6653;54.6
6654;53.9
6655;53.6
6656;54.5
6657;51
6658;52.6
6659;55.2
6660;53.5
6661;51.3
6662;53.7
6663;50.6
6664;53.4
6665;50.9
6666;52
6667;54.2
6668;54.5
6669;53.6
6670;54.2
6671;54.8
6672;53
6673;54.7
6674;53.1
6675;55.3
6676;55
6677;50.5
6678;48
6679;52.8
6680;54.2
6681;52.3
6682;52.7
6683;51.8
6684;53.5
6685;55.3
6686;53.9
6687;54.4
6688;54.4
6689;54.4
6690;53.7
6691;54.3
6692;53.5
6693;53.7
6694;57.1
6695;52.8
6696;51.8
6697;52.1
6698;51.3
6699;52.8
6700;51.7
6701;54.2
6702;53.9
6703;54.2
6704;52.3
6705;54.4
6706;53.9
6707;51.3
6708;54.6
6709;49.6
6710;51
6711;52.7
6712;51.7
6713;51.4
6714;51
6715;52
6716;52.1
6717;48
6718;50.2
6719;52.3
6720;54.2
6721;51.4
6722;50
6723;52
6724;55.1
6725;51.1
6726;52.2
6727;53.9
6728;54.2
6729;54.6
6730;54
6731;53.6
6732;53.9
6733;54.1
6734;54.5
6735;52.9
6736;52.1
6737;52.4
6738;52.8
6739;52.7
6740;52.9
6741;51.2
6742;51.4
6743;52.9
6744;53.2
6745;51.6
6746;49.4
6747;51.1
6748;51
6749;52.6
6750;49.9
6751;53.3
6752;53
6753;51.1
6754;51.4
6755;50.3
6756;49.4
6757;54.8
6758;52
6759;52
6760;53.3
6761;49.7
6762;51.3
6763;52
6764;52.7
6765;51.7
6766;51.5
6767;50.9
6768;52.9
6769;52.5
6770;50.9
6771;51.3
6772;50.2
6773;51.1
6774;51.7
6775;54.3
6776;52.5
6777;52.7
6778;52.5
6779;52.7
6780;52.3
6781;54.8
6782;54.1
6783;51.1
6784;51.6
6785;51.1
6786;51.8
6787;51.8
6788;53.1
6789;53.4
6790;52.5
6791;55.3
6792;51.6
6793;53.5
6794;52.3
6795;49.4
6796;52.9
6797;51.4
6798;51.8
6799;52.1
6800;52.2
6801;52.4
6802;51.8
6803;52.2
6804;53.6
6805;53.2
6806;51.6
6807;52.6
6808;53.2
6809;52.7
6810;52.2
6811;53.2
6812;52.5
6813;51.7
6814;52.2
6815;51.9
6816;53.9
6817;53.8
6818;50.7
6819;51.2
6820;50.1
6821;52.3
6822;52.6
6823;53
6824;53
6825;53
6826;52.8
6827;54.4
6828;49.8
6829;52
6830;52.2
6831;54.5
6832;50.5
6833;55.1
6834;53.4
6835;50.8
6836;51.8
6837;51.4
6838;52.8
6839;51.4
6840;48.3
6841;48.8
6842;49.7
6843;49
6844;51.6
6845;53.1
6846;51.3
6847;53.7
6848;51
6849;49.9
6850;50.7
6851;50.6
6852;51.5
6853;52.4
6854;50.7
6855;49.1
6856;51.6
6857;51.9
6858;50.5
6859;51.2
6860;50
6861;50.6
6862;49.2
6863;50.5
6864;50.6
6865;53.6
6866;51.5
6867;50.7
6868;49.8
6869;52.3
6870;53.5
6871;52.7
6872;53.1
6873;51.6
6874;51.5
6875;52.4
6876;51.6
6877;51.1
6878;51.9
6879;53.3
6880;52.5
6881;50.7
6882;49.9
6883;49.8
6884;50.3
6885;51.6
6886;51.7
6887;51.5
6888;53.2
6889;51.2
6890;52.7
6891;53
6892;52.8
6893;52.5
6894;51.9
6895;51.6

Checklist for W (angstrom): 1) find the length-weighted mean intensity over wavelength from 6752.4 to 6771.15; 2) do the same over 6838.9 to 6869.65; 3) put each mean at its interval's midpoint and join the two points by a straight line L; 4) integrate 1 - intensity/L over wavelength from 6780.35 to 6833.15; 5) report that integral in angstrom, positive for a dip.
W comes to -1.2 angstrom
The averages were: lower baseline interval 51.7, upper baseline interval 50.9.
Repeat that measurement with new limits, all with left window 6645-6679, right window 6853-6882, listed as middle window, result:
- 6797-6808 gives -0.1 angstrom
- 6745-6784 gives 0.3 angstrom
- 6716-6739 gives -0.1 angstrom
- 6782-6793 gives -0.1 angstrom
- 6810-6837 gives -0.3 angstrom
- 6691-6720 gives 0.2 angstrom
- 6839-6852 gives 0.2 angstrom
